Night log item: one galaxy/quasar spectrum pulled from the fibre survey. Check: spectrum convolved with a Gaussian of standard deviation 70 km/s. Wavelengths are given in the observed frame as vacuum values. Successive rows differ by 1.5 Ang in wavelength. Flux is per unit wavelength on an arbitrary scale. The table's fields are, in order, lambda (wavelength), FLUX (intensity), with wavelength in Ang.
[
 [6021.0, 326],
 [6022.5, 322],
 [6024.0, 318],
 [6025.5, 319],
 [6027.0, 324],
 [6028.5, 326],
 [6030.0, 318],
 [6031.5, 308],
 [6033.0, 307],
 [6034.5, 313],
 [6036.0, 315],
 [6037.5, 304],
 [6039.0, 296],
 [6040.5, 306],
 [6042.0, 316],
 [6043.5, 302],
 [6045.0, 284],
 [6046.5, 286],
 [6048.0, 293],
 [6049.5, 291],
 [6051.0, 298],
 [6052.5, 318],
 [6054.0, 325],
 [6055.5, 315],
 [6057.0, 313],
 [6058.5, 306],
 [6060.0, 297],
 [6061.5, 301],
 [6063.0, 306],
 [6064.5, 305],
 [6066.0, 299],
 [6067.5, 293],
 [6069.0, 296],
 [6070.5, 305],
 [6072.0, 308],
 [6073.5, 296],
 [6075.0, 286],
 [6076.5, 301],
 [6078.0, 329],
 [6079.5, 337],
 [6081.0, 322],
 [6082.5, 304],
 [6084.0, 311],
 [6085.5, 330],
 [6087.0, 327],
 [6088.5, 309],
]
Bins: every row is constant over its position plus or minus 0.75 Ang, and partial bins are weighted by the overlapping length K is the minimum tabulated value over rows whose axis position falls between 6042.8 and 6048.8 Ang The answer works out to 284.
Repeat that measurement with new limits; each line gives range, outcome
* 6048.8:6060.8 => 291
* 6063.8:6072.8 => 293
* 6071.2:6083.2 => 286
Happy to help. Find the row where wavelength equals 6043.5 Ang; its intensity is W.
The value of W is 302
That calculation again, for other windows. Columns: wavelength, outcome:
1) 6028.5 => 326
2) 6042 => 316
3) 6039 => 296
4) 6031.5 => 308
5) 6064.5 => 305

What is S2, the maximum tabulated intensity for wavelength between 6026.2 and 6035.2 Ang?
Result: 326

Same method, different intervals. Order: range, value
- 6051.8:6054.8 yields 325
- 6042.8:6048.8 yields 302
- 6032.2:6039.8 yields 315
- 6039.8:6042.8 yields 316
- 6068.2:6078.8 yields 329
